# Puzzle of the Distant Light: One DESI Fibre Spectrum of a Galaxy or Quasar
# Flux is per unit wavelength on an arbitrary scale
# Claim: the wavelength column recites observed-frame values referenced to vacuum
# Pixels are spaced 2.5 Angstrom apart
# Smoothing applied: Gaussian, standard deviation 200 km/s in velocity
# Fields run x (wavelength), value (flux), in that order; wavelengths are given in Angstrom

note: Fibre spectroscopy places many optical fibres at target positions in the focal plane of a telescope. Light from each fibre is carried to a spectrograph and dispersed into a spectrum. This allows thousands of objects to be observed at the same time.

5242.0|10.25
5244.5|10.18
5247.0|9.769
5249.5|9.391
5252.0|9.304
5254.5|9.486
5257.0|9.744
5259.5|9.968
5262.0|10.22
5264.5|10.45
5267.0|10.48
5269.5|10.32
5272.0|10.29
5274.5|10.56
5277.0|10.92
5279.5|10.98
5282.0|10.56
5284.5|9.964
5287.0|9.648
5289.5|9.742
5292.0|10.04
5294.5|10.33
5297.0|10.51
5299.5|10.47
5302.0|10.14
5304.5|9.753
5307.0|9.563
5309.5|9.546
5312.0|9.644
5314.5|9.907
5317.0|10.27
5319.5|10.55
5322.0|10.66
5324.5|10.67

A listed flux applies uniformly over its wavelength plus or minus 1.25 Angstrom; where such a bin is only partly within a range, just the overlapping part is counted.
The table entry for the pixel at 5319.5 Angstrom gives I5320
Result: 10.55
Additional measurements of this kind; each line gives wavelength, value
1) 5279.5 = 10.98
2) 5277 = 10.92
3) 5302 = 10.14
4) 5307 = 9.563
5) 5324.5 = 10.67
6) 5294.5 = 10.33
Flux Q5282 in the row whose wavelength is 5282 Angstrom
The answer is 10.56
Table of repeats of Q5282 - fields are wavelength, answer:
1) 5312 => 9.644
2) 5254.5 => 9.486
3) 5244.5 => 10.18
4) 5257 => 9.744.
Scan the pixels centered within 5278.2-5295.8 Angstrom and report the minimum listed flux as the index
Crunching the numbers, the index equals 9.648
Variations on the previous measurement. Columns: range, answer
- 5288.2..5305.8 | 9.742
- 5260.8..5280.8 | 10.22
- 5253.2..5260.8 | 9.486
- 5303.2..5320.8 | 9.546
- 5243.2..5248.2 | 9.769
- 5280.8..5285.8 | 9.964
